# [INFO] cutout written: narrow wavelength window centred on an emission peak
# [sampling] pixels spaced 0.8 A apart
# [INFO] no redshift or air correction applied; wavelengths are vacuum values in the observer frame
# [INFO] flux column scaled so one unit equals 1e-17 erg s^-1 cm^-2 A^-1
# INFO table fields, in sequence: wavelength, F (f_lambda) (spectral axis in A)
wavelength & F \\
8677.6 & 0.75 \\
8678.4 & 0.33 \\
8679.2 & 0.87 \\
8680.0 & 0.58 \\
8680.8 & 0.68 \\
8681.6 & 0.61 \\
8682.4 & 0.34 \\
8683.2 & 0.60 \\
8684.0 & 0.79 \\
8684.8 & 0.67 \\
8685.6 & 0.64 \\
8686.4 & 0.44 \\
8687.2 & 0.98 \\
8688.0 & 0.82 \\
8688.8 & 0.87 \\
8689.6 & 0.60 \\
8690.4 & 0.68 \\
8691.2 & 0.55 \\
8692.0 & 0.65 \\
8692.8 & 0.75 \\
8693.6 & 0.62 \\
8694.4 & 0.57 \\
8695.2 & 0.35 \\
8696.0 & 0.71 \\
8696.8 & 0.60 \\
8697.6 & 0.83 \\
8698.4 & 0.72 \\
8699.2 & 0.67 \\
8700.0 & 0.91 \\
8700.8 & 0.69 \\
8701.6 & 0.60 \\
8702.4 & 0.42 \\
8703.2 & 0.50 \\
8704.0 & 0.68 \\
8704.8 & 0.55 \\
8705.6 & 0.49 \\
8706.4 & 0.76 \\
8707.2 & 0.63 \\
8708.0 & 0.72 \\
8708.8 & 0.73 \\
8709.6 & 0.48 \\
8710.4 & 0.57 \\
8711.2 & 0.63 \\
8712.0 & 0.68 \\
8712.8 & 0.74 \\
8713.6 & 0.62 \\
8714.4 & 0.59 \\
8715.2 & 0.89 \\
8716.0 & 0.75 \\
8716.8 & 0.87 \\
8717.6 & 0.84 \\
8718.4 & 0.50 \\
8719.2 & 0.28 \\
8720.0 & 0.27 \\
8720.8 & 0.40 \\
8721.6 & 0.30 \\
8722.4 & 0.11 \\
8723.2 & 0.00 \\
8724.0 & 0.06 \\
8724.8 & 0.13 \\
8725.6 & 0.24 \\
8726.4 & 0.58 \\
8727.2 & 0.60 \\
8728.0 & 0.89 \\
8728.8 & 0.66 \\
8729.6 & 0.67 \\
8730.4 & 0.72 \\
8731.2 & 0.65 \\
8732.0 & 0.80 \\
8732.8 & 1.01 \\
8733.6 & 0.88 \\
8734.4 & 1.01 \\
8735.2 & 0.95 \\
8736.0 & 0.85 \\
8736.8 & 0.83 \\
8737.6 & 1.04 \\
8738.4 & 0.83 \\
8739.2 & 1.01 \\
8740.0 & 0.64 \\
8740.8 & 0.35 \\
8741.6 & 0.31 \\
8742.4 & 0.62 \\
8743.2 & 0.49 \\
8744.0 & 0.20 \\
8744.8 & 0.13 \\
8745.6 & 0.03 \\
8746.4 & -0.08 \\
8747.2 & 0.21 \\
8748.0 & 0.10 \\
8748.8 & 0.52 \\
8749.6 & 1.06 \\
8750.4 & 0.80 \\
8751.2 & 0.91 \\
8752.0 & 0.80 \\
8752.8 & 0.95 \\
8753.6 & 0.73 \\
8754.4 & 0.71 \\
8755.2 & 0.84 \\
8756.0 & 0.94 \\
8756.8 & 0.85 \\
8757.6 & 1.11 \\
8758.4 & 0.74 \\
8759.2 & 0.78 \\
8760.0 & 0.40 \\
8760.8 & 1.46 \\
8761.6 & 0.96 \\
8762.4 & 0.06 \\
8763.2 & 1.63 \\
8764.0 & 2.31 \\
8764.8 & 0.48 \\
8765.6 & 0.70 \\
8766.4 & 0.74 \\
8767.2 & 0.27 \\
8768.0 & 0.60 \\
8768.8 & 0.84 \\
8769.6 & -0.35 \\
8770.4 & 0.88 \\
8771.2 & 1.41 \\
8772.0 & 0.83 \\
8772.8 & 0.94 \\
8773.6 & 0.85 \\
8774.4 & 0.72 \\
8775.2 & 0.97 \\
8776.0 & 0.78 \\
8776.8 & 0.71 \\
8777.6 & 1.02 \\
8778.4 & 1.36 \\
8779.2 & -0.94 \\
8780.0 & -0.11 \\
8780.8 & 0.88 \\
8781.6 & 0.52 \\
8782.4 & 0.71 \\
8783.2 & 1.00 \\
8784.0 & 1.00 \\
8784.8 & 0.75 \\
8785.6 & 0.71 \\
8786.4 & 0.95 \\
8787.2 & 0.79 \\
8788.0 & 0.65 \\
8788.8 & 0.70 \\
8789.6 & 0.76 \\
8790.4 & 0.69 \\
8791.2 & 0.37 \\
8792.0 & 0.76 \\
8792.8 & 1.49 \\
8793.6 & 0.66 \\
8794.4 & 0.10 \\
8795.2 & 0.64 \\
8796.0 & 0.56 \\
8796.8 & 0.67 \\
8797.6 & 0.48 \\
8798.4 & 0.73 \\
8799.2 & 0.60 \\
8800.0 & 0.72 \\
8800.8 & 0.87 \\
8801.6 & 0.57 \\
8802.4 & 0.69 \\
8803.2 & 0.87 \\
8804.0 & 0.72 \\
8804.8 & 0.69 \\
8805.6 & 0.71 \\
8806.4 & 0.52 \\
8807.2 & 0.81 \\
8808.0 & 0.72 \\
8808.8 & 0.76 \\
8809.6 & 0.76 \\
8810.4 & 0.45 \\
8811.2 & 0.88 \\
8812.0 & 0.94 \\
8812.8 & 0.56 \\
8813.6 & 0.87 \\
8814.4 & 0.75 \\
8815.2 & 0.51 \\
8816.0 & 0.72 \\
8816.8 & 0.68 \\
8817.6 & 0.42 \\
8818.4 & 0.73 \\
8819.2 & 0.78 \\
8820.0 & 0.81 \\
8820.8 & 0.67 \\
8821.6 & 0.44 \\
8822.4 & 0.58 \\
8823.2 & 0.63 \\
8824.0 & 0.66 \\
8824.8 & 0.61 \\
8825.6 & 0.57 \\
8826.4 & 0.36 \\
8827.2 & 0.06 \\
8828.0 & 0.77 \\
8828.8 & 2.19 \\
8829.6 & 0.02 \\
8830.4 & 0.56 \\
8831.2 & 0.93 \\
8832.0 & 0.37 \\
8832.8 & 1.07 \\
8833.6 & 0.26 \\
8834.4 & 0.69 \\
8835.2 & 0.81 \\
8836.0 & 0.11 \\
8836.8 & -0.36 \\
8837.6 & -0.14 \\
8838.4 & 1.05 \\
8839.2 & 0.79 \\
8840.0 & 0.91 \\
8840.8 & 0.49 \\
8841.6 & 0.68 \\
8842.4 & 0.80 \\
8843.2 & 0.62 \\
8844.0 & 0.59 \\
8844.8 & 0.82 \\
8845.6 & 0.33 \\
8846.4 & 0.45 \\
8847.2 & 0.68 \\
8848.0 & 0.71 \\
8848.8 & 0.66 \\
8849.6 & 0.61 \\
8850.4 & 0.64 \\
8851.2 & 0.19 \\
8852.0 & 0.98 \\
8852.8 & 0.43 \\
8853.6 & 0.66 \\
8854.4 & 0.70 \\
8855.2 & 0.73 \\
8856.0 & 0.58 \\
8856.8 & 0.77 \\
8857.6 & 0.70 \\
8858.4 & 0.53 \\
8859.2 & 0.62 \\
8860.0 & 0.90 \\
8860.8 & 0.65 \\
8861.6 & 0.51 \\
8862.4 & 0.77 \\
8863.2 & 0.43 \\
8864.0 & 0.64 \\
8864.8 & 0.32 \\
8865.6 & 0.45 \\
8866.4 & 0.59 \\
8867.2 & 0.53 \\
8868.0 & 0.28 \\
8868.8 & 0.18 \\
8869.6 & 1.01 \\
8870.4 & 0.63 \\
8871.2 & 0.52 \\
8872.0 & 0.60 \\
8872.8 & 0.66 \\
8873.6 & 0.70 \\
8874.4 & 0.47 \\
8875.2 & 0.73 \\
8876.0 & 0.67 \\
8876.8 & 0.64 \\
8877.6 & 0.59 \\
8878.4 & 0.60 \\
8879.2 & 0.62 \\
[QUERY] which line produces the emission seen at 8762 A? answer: Mg II 2798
